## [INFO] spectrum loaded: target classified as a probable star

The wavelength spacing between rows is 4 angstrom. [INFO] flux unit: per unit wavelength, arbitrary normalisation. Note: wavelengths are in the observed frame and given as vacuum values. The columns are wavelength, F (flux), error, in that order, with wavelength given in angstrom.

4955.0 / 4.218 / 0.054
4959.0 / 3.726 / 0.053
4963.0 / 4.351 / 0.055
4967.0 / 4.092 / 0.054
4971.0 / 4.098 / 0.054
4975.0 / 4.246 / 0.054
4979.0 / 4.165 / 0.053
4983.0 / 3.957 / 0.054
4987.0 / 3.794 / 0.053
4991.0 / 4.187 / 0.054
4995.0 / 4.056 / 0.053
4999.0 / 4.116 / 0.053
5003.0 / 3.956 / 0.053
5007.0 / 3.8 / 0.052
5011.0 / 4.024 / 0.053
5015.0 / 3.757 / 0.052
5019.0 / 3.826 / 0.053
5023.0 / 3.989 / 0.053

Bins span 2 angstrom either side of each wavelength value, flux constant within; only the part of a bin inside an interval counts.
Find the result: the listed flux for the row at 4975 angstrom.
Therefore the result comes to 4.246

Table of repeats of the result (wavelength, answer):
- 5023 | 3.989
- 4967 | 4.092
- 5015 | 3.757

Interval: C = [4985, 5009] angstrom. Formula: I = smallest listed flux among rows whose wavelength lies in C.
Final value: 3.794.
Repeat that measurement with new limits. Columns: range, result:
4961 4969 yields 4.092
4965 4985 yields 3.957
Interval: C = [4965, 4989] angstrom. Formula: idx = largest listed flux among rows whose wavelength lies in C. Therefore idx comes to 4.246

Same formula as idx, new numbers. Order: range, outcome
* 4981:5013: 4.187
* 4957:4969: 4.351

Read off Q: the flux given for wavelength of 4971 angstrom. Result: 4.098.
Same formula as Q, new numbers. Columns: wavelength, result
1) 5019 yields 3.826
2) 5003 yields 3.956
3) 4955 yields 4.218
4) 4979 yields 4.165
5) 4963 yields 4.351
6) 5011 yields 4.024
